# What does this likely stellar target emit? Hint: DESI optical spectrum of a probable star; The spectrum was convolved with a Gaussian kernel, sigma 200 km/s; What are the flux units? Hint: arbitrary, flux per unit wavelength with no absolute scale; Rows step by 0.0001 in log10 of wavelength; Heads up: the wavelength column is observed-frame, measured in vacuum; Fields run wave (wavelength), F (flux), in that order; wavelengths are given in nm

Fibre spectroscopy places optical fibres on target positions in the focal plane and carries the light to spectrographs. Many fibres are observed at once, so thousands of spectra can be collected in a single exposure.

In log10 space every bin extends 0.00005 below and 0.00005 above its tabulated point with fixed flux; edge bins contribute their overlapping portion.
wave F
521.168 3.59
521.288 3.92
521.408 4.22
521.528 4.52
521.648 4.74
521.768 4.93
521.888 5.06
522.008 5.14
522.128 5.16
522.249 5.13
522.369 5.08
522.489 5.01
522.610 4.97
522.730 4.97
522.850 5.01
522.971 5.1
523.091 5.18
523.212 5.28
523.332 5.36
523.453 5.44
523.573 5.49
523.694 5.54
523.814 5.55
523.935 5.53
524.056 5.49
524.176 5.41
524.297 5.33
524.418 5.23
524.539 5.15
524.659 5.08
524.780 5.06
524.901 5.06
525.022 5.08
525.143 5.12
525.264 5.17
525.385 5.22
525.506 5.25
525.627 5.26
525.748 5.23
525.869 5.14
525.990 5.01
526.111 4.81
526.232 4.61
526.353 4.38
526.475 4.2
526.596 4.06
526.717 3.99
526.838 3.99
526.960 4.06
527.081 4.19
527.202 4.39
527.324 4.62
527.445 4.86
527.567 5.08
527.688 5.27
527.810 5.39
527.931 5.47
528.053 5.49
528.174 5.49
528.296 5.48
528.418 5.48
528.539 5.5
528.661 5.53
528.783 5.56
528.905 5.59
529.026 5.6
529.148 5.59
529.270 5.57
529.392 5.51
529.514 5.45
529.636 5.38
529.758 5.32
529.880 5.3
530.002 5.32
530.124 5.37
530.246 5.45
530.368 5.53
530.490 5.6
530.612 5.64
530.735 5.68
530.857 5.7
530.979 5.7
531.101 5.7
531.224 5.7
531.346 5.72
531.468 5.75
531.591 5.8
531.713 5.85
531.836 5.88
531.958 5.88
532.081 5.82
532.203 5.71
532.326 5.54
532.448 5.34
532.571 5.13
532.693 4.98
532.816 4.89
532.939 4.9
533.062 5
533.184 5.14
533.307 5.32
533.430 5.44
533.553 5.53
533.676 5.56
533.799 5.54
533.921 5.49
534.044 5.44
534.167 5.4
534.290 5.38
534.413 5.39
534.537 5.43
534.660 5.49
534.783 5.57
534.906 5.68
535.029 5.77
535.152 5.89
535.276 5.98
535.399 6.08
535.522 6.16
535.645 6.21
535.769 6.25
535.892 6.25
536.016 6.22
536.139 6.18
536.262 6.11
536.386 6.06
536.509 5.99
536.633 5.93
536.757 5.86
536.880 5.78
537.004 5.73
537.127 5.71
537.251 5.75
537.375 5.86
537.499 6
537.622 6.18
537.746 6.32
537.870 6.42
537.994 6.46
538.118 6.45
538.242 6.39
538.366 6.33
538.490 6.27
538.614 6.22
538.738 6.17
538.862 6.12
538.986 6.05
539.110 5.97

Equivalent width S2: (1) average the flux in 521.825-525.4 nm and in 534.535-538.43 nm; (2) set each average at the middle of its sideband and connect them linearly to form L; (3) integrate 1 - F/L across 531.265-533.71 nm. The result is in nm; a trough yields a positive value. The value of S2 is 0.132 nm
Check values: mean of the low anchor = 5.21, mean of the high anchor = 6.02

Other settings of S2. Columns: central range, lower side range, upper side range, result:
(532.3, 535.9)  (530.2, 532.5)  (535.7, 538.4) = 0.22 nm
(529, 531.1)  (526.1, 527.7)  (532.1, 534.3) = -0.27 nm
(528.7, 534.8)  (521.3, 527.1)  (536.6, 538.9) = 0.12 nm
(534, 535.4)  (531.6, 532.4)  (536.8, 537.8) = 0.06 nm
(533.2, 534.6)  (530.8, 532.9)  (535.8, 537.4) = 0.08 nm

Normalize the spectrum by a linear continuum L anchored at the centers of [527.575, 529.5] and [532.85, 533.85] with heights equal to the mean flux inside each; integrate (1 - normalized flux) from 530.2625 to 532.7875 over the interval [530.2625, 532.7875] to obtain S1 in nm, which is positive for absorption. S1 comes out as -0.120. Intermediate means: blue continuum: 5.49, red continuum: 5.29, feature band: 5.62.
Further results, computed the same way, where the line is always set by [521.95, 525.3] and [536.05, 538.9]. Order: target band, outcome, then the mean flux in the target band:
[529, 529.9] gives 0.020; 5.46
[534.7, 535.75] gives 0.006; 5.92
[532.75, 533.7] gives 0.101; 5.2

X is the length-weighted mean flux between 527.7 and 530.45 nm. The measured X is 5.47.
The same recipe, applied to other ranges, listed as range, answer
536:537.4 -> 5.93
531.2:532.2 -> 5.8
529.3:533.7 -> 5.49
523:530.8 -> 5.18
